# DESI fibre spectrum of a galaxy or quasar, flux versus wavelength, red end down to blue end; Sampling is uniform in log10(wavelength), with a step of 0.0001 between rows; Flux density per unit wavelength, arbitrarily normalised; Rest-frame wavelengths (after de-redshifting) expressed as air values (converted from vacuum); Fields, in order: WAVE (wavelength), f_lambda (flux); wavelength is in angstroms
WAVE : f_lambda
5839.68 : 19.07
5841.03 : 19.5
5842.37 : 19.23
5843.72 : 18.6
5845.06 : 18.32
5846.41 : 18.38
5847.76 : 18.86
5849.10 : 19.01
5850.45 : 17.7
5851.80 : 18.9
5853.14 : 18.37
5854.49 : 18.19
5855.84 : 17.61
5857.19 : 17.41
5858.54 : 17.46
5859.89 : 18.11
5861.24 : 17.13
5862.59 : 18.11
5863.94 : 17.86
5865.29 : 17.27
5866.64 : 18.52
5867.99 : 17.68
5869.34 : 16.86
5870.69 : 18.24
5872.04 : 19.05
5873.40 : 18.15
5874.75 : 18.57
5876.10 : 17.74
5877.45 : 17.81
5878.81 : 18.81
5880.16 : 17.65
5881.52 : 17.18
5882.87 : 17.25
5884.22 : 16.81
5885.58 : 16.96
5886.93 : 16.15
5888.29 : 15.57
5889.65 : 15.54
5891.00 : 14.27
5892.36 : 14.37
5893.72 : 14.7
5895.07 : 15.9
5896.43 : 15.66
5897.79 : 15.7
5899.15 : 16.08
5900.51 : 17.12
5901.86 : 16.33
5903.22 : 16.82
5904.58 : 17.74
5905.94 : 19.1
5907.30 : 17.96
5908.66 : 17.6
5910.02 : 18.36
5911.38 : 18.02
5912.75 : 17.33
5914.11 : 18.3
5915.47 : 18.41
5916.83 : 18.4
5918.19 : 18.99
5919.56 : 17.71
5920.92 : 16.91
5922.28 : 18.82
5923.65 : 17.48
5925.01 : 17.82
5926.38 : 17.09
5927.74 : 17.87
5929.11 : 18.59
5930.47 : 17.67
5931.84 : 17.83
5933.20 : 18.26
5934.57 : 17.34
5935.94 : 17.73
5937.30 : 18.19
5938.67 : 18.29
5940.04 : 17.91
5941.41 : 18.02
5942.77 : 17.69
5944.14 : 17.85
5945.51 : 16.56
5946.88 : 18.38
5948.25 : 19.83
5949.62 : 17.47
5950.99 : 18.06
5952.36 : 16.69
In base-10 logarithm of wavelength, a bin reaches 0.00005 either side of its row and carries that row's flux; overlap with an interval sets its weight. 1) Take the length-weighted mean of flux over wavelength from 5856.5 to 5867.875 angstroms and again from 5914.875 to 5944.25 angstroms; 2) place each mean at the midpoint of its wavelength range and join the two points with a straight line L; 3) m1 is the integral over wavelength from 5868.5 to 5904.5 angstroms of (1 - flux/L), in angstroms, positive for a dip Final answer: 2.11 angstroms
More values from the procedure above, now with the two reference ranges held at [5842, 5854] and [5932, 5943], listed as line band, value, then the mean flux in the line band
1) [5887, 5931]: 2.48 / 17.1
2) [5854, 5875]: 0.67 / 17.9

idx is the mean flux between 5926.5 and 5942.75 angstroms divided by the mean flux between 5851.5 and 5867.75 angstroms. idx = 1.00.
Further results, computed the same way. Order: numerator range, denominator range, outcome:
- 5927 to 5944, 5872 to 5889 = 1.03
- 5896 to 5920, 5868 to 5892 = 1.02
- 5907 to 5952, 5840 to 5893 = 1.02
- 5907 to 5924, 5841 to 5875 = 0.99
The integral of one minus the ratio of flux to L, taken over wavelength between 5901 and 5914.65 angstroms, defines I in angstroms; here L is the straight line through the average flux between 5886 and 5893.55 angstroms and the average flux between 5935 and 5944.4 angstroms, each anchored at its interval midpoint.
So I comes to -1.30 angstroms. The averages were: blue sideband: 15.2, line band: 17.7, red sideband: 17.9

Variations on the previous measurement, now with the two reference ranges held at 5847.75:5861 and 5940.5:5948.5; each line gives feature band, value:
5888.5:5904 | 2.0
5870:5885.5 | 0.1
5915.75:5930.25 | 0.0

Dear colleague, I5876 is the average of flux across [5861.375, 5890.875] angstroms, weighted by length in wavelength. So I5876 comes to 17.4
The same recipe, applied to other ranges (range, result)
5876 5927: 17.1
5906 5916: 18.1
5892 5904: 15.9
